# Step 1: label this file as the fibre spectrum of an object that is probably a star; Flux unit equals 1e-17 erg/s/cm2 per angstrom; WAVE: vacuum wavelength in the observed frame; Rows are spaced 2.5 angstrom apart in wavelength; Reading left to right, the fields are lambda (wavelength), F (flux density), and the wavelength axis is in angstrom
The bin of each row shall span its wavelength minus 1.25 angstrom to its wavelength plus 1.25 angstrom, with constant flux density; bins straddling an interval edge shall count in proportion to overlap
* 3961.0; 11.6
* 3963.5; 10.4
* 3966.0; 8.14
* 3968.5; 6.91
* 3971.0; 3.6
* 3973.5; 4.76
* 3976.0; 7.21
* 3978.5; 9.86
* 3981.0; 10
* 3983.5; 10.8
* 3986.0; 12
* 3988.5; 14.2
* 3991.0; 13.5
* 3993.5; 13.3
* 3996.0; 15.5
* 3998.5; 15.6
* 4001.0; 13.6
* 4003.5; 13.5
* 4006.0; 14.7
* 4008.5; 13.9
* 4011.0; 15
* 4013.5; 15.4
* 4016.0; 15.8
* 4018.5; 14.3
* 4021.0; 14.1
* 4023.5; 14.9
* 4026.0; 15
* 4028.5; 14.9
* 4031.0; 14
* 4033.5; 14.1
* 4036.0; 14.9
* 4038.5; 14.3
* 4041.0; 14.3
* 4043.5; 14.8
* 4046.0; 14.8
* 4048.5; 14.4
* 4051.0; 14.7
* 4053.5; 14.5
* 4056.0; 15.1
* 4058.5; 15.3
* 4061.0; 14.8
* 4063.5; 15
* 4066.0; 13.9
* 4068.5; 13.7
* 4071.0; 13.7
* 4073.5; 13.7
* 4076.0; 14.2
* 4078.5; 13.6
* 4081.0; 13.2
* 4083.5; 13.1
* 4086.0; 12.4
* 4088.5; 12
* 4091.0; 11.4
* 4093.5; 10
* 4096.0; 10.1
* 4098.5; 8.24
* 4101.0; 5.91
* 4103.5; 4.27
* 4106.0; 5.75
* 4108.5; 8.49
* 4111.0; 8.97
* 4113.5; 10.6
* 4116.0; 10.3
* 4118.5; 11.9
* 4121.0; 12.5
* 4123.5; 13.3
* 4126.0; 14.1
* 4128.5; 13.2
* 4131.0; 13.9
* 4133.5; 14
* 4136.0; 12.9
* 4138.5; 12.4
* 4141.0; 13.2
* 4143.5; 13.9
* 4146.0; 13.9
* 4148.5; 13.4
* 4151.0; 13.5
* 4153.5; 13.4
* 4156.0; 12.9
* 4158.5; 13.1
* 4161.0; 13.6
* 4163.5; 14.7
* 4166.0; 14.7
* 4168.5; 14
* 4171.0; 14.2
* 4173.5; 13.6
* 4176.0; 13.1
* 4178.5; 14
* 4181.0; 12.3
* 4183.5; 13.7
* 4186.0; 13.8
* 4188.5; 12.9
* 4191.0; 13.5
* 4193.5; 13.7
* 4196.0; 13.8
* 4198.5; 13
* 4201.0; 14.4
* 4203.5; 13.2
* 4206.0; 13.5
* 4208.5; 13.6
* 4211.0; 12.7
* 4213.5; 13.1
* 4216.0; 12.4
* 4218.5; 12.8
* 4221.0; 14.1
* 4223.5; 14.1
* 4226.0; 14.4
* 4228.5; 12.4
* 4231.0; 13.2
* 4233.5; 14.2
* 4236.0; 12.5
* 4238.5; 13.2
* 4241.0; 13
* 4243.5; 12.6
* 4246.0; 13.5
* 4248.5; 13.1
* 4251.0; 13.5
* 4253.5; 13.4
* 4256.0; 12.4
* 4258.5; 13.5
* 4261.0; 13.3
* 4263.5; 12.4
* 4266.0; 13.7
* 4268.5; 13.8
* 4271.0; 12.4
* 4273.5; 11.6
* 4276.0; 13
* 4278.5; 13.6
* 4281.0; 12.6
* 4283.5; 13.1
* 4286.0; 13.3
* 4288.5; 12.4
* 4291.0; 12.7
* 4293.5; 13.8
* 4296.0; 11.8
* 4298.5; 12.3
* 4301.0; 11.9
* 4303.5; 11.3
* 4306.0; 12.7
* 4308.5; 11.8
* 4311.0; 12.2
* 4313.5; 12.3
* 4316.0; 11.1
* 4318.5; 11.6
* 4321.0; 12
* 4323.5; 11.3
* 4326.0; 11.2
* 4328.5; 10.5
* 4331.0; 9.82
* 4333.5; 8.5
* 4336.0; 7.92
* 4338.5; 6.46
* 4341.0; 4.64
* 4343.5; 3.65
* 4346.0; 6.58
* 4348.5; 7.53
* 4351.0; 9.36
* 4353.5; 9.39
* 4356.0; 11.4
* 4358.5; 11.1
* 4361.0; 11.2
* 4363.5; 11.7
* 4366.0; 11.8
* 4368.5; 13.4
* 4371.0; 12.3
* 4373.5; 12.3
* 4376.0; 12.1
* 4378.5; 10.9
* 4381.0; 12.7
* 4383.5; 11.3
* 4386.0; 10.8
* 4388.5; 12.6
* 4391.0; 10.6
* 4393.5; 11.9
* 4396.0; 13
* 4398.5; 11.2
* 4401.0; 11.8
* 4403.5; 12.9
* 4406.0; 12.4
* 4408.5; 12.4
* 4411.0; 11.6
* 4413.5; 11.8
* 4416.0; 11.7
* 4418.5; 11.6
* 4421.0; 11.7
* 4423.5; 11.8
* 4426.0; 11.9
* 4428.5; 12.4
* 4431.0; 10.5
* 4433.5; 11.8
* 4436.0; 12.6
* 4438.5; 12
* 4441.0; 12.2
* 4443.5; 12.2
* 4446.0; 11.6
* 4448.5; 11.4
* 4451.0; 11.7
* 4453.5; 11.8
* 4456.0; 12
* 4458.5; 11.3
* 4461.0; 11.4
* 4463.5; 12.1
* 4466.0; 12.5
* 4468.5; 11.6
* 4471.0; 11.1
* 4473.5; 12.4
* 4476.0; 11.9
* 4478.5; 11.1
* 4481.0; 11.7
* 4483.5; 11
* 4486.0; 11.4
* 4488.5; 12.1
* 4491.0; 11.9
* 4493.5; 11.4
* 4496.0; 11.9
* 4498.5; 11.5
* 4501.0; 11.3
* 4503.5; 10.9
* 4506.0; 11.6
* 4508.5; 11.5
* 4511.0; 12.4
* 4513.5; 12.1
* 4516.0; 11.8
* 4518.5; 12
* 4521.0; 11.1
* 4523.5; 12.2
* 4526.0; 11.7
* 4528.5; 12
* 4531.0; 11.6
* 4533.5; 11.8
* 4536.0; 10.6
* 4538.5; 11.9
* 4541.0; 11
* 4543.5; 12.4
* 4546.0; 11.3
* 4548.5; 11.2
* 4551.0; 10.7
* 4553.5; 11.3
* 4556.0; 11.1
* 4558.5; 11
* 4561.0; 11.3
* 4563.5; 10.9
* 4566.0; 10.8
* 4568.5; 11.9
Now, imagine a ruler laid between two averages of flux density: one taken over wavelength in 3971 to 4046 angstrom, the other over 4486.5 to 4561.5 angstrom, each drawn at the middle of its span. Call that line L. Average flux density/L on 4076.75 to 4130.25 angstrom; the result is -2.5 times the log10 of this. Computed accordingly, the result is 0.21 mag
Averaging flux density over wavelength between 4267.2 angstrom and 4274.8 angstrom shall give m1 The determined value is 12.6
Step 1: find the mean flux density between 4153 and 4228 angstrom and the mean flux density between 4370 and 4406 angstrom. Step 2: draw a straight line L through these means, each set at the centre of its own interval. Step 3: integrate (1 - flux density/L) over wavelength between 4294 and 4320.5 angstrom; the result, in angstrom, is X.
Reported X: 1.29 angstrom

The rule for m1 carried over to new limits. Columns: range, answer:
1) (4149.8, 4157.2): 13.3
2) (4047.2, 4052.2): 14.6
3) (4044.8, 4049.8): 14.6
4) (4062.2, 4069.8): 14.2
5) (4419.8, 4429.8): 11.9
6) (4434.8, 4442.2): 12.3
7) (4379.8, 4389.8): 11.8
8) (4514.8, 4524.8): 11.8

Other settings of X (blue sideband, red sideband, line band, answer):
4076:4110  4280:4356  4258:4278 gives -4.9 angstrom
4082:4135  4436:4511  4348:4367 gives 1.4 angstrom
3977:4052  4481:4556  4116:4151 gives 0.6 angstrom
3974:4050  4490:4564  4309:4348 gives 9.6 angstrom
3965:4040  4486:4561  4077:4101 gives 2.2 angstrom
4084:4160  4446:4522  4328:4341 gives 3.9 angstrom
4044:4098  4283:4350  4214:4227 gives -2.1 angstrom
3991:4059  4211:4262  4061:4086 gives 0.9 angstrom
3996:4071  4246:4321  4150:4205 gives -0.5 angstrom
